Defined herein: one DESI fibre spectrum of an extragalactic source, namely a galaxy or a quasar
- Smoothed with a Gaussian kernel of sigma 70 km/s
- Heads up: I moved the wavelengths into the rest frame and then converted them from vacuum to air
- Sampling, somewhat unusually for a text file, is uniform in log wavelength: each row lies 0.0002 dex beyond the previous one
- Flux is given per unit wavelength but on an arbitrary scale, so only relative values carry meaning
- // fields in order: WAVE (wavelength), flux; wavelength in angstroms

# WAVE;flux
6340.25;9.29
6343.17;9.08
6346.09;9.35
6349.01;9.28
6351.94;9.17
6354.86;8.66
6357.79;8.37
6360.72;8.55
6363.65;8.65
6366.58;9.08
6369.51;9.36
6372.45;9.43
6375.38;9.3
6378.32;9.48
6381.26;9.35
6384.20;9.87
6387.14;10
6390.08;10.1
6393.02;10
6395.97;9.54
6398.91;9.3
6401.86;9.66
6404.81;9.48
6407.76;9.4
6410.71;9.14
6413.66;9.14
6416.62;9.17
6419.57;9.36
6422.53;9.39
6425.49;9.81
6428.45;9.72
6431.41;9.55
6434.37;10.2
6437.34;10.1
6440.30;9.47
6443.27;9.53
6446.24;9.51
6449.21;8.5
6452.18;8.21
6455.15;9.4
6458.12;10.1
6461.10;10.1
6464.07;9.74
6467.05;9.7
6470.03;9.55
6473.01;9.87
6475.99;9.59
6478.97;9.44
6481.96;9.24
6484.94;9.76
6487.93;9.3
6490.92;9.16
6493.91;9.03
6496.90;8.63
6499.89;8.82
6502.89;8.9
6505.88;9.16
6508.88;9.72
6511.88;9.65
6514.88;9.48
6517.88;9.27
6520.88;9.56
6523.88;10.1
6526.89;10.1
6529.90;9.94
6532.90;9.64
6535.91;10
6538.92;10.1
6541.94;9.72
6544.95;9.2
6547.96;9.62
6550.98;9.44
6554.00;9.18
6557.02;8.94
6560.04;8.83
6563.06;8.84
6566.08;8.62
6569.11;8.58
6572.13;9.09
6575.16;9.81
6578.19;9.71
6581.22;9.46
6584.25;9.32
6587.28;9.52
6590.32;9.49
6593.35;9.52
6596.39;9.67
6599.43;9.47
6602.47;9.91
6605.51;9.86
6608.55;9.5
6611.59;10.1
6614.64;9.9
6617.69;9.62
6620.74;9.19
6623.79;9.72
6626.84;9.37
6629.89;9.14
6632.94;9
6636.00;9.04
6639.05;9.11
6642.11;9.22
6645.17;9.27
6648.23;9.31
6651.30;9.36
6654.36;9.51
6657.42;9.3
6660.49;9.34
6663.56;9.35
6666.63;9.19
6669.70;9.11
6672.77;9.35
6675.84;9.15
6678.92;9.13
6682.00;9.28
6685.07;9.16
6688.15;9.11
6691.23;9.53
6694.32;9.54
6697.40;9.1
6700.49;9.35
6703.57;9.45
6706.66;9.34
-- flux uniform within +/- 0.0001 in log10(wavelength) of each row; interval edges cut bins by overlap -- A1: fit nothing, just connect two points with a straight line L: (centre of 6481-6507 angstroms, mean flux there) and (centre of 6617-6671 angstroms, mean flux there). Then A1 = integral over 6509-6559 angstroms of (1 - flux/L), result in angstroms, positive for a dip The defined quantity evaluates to -2.5 angstroms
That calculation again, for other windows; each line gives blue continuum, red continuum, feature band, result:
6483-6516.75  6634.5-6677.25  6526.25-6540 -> -1.04 angstroms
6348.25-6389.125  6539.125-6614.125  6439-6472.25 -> -0.58 angstroms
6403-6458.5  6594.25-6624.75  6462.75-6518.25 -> 0.81 angstroms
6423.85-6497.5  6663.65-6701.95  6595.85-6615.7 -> -0.93 angstroms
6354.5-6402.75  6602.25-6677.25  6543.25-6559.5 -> 0.21 angstroms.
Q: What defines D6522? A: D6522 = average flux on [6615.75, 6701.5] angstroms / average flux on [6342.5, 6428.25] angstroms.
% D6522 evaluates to 0.99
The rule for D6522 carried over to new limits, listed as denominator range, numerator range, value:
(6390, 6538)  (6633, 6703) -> 0.97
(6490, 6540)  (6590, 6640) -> 1.00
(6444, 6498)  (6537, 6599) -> 0.99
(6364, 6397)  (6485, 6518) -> 0.96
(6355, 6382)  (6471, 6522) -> 1.03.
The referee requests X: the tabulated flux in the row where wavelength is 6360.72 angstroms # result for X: 8.55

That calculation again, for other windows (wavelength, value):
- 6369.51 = 9.36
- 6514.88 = 9.48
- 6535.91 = 10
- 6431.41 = 9.55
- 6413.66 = 9.14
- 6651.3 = 9.36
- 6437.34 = 10.1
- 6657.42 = 9.3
